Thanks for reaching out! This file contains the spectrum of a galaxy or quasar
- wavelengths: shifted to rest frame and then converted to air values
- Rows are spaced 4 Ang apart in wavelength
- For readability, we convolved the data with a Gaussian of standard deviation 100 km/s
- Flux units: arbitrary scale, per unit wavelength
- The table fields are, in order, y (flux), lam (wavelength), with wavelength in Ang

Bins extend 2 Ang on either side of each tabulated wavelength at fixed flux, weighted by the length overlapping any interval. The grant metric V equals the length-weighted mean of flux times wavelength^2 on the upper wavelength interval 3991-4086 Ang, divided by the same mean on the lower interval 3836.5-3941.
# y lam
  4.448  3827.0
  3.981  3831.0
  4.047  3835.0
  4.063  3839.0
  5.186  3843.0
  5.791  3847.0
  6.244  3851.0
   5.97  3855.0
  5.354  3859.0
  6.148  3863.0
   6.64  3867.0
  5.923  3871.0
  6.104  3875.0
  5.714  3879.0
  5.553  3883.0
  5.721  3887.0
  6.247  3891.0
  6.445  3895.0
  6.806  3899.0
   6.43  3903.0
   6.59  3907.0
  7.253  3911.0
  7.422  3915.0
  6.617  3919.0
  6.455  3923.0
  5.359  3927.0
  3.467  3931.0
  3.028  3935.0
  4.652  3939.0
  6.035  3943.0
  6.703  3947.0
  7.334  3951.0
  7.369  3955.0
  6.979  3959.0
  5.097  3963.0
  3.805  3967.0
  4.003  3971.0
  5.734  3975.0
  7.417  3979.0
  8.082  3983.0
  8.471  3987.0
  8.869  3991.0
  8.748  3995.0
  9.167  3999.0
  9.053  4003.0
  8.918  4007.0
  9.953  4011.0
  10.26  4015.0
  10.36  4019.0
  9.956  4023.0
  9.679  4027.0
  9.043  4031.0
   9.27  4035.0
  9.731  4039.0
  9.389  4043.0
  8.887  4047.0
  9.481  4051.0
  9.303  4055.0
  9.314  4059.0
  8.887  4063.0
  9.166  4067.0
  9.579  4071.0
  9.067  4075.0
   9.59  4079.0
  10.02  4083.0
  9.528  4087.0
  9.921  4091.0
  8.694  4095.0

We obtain 1.75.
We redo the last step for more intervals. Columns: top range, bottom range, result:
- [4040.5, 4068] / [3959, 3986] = 1.63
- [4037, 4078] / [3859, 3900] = 1.67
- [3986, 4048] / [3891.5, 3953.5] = 1.63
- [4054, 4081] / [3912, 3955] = 1.70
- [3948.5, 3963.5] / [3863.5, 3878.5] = 1.16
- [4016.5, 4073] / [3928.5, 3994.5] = 1.60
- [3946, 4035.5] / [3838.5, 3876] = 1.48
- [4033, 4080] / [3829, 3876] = 1.89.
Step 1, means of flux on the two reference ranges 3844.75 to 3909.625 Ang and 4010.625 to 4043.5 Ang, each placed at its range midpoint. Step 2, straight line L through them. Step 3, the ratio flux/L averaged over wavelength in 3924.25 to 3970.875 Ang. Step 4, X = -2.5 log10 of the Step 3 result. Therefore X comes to 0.40 mag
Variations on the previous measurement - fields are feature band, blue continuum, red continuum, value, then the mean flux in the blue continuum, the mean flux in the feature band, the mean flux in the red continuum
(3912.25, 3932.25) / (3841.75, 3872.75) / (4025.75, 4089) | 0.170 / 5.92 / 6.01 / 9.37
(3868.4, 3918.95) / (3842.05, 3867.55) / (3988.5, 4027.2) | 0.073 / 5.89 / 6.36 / 9.47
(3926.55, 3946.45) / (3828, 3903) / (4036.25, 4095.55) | 0.455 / 5.67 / 4.6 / 9.39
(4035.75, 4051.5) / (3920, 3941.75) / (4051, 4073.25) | -0.088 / 4.74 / 9.35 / 9.27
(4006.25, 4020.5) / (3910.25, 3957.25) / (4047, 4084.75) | -0.236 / 5.95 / 9.94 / 9.35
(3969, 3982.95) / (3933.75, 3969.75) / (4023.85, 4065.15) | 0.107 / 5.69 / 6.05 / 9.32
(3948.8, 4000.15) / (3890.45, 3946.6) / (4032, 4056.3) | 0.076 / 5.93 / 6.97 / 9.33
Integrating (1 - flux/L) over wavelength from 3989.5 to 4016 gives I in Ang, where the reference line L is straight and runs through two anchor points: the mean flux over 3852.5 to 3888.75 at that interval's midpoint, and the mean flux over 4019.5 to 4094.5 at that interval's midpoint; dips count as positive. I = -2.6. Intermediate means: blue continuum 5.91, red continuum 9.44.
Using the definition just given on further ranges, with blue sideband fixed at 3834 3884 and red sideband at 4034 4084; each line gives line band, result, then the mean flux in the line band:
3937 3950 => 2.3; 5.91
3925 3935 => 4.0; 4.14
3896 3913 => -0.7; 6.75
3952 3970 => 4.1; 5.8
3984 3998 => -1.0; 8.69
